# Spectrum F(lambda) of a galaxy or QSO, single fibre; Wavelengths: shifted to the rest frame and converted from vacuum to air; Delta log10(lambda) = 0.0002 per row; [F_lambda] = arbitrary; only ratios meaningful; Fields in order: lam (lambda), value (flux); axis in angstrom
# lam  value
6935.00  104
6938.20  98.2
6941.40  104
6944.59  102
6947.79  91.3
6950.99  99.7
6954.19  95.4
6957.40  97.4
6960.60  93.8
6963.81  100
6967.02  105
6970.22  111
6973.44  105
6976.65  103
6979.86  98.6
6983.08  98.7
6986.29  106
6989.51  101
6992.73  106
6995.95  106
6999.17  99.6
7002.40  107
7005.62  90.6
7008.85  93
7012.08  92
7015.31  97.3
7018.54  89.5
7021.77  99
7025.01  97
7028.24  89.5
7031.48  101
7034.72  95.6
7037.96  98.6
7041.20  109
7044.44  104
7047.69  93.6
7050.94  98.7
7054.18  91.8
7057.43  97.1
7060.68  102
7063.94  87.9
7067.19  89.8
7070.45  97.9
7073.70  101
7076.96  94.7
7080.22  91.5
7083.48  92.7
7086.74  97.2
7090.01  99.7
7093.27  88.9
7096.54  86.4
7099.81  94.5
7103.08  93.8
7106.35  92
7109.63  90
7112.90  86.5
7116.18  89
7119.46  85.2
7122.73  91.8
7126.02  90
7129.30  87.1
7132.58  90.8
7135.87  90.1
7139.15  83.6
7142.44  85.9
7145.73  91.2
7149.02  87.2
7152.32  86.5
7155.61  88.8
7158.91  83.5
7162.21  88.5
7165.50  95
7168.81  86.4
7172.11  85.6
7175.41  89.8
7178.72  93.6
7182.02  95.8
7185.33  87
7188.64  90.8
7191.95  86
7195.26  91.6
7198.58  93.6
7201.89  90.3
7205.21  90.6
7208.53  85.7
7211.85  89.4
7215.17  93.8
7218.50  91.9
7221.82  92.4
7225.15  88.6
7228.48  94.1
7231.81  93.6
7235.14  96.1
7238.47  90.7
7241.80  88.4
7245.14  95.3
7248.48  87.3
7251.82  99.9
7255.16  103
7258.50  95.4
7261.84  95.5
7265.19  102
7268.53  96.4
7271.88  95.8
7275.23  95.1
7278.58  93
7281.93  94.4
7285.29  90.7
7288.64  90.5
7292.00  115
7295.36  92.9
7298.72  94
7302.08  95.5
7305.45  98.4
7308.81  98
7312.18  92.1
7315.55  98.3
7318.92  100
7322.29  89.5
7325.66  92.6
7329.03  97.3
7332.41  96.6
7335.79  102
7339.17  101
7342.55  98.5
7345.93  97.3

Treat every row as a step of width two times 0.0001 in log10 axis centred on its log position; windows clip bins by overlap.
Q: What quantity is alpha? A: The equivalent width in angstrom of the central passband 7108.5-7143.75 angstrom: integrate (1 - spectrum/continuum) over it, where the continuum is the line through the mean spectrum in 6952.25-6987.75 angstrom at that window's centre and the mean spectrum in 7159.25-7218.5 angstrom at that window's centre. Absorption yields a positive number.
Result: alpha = 1.93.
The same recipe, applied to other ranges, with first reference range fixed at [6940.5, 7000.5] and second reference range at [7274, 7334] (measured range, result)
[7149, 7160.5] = 1.4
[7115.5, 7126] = 1.1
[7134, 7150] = 1.8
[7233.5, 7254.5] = 0.7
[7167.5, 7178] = 1.1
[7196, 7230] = 2.2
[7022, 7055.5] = 0.7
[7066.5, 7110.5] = 2.5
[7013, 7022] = 0.5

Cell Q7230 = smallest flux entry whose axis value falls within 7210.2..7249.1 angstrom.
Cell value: 87.3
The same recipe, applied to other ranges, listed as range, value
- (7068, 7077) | 94.7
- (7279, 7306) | 90.5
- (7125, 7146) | 83.6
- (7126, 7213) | 83.5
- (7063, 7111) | 86.4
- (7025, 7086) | 87.9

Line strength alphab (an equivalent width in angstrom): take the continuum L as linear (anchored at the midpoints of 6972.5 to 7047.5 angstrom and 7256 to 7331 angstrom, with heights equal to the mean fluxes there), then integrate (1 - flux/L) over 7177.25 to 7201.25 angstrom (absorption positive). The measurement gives 1.51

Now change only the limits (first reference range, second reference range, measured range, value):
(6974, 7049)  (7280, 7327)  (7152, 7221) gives 5.2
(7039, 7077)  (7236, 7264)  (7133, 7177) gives 3.7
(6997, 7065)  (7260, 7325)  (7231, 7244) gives 0.5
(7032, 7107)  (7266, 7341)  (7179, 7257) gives 3.3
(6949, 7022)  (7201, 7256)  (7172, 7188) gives 0.5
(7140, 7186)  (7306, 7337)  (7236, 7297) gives -1.3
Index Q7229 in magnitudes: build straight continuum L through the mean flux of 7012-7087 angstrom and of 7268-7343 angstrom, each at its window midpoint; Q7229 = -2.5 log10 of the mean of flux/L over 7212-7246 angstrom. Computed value 0.05 mag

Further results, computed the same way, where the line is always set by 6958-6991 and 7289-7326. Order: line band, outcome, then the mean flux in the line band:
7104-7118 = 0.12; 89.5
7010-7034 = 0.07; 95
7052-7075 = 0.06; 95.4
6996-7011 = 0.04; 98.2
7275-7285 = 0.04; 93.5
